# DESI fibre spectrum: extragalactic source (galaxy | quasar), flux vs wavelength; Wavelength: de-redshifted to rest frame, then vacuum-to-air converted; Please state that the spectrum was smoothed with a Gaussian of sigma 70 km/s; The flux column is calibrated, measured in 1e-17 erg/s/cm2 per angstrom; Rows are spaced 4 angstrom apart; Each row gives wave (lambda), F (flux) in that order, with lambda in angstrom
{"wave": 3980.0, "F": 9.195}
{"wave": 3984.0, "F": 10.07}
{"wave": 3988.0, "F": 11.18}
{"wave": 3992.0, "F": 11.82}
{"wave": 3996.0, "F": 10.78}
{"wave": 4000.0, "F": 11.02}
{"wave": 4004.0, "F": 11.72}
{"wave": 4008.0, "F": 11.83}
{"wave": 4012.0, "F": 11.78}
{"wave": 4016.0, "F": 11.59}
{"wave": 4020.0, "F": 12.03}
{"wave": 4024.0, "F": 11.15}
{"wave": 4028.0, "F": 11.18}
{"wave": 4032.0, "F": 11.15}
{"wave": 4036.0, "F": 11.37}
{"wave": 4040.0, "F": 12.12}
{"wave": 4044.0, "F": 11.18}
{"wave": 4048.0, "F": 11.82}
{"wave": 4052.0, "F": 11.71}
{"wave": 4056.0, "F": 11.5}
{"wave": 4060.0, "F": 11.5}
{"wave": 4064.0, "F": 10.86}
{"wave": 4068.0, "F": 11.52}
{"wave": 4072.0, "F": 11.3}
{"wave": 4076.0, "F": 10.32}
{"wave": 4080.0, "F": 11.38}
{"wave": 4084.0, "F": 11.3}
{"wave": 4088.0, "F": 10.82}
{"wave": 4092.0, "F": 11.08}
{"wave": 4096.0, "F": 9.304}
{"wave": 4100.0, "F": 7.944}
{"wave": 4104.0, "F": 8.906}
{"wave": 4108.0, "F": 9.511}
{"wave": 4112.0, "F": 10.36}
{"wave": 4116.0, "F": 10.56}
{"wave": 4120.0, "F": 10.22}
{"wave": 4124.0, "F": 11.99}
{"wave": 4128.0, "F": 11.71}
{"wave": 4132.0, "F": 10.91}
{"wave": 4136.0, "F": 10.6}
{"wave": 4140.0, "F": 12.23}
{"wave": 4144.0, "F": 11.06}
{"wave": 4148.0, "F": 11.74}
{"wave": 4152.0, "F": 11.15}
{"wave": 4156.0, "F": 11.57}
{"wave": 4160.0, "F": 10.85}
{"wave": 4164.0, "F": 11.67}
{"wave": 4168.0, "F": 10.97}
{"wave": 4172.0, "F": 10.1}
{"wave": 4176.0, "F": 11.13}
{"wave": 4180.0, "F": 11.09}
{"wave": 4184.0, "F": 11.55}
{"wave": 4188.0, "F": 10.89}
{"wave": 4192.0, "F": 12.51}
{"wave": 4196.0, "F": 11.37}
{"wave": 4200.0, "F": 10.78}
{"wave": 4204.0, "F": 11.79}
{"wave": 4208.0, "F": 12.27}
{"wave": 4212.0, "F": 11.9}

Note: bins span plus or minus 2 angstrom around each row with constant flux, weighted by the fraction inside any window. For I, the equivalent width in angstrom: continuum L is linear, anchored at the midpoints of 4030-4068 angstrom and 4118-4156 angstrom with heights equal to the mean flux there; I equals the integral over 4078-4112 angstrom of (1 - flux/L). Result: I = 4.0 angstrom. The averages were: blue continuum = 11.5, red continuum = 11.3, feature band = 10.1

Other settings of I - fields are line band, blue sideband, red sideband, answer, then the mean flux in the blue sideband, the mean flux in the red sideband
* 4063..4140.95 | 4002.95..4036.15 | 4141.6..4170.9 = 5.2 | 11.5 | 11.3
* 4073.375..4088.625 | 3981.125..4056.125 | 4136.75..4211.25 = 0.5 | 11.4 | 11.4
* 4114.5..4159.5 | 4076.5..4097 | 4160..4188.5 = -1.2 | 10.8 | 11.1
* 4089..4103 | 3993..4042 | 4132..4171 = 2.3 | 11.5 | 11.3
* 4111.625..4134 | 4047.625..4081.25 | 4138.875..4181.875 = 0.5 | 11.3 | 11.2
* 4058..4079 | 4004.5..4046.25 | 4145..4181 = 0.6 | 11.5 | 11.1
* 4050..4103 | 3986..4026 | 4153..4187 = 2.6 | 11.5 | 11.1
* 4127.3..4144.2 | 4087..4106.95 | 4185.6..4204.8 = -1.6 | 9.55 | 11.4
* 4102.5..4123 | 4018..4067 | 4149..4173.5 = 2.2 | 11.5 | 11.1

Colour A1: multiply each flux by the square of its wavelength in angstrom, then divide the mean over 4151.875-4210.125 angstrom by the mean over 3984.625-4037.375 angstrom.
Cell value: 1.08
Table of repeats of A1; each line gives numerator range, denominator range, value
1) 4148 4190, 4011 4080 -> 1.04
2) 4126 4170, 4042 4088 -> 1.04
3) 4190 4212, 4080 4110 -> 1.25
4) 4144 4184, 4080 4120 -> 1.14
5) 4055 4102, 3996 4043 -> 0.96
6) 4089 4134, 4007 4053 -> 0.92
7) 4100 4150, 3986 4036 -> 0.99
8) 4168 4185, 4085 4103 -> 1.16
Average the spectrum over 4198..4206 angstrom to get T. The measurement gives 11.3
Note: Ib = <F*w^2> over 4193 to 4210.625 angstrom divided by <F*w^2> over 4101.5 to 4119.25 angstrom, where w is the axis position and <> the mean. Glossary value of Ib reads 1.24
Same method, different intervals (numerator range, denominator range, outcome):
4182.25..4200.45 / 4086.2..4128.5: 1.18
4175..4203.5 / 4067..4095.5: 1.09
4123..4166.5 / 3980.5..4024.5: 1.08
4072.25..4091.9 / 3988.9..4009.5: 1.00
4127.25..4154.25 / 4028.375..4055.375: 1.03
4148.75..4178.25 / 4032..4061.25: 1.01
